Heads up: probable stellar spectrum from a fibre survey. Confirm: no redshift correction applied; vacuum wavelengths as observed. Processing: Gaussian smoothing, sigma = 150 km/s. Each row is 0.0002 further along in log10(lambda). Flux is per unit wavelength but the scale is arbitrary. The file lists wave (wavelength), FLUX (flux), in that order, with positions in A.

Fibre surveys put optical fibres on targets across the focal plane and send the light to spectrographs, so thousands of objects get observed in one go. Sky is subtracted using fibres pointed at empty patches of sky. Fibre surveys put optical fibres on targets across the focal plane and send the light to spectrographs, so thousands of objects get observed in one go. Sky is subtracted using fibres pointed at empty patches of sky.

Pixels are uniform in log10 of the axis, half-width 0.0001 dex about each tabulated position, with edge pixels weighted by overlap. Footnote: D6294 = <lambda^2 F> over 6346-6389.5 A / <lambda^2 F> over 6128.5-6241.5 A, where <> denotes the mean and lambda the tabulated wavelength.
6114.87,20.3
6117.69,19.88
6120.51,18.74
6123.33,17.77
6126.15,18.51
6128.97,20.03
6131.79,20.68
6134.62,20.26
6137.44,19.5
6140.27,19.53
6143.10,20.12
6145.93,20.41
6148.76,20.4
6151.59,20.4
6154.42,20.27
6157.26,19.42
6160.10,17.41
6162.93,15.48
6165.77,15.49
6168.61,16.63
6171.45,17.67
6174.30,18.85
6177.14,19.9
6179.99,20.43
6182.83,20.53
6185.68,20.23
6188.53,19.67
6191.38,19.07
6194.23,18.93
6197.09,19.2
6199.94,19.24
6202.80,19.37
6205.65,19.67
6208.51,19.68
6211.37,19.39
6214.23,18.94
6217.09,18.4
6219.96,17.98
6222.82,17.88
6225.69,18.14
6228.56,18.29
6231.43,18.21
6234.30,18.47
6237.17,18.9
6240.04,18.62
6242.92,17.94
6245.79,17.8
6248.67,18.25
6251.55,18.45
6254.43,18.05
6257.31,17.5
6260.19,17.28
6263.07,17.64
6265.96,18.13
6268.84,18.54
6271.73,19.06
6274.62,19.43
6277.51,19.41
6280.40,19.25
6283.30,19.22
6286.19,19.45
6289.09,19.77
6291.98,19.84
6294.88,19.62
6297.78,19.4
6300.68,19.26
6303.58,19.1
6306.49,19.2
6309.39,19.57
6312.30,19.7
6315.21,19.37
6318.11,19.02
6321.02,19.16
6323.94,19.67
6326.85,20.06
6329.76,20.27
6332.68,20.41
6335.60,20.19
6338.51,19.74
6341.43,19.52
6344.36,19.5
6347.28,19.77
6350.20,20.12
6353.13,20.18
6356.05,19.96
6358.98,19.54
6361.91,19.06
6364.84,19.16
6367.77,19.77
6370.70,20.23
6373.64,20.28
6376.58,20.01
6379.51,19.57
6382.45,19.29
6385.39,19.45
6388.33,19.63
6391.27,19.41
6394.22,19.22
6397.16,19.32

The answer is 1.10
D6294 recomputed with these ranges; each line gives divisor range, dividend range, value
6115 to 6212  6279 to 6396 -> 1.08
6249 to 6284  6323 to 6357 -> 1.11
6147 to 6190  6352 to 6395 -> 1.11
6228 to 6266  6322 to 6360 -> 1.13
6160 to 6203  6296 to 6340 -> 1.10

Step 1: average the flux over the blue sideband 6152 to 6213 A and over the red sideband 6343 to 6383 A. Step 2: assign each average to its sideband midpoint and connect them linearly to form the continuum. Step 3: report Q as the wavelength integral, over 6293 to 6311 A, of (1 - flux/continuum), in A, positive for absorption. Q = 0.1 A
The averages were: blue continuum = 18.9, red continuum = 19.8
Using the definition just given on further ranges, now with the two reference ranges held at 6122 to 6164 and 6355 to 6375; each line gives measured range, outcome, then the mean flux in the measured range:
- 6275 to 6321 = 0.5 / 19.4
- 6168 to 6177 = 0.6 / 18.1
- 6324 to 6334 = -0.3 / 20.2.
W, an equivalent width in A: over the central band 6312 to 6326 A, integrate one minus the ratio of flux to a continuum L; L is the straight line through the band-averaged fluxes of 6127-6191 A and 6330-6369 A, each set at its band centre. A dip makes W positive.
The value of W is 0.2 A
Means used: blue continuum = 19.2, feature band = 19.4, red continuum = 19.8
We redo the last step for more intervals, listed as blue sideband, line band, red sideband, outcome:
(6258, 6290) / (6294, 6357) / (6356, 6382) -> -1.3 A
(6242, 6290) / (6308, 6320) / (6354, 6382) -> -0.2 A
